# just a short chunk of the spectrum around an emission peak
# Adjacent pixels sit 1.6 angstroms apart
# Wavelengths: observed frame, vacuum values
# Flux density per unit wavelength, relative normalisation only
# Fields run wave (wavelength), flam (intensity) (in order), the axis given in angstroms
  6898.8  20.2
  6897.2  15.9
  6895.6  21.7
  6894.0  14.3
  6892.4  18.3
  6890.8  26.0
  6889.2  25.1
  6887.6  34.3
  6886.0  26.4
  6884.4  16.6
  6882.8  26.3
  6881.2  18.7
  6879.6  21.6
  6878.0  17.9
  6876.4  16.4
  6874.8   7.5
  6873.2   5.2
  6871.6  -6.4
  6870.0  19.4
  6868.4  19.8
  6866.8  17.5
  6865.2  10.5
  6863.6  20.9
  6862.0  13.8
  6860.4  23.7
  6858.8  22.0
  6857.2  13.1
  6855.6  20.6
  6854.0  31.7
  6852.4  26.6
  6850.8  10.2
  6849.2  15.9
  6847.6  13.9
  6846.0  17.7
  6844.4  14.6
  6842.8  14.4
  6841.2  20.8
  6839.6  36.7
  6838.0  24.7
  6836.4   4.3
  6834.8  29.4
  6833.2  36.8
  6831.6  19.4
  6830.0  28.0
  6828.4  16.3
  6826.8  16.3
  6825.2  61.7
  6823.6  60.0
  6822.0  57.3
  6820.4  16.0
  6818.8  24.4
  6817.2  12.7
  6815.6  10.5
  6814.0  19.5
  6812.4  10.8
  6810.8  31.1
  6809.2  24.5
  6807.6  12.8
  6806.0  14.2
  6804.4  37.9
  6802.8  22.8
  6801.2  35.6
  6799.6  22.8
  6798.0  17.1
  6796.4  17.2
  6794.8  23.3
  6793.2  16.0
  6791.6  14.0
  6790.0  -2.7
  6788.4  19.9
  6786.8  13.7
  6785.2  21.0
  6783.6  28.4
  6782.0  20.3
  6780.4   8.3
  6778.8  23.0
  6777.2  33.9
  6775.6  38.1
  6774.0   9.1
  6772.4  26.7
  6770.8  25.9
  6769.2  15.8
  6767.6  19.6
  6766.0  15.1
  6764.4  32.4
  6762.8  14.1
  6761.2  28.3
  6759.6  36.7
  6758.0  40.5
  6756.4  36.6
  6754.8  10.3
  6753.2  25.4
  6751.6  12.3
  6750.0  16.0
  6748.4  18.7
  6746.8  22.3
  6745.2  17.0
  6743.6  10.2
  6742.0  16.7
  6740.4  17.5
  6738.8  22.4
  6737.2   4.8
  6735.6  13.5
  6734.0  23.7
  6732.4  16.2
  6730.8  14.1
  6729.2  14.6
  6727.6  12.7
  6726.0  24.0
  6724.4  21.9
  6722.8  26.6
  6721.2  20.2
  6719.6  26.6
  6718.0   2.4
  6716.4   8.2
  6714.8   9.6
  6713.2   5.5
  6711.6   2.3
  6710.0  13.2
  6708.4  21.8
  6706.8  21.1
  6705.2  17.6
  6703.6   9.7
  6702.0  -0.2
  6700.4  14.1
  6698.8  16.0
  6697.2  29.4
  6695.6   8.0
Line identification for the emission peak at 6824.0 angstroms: [O III]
